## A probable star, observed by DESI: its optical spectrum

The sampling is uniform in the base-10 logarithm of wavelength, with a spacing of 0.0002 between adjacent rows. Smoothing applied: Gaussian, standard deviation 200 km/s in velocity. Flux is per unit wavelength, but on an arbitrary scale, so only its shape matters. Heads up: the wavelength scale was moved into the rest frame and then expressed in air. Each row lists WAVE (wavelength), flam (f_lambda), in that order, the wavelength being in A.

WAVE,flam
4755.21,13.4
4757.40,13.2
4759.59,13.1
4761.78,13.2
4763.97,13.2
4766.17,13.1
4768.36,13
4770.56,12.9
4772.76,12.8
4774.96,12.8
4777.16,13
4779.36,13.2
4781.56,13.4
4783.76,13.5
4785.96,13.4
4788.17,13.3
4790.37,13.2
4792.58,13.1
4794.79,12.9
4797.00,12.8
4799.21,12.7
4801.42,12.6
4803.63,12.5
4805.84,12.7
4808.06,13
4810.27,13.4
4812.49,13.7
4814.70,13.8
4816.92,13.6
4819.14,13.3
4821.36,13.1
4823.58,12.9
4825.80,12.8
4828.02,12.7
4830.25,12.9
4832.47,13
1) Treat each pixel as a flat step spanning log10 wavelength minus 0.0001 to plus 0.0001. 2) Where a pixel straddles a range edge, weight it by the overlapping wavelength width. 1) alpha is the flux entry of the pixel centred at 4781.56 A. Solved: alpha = 13.4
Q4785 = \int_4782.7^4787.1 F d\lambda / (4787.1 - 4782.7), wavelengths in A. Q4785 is 13.4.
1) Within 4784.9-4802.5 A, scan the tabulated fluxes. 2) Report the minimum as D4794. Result 12.6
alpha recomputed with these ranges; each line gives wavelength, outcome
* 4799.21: 12.7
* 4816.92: 13.6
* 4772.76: 12.8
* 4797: 12.8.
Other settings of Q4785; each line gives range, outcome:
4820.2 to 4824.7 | 13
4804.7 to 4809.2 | 12.9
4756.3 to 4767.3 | 13.2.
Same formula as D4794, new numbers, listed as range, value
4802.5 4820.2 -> 12.5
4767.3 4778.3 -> 12.8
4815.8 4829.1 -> 12.7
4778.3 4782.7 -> 13.2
